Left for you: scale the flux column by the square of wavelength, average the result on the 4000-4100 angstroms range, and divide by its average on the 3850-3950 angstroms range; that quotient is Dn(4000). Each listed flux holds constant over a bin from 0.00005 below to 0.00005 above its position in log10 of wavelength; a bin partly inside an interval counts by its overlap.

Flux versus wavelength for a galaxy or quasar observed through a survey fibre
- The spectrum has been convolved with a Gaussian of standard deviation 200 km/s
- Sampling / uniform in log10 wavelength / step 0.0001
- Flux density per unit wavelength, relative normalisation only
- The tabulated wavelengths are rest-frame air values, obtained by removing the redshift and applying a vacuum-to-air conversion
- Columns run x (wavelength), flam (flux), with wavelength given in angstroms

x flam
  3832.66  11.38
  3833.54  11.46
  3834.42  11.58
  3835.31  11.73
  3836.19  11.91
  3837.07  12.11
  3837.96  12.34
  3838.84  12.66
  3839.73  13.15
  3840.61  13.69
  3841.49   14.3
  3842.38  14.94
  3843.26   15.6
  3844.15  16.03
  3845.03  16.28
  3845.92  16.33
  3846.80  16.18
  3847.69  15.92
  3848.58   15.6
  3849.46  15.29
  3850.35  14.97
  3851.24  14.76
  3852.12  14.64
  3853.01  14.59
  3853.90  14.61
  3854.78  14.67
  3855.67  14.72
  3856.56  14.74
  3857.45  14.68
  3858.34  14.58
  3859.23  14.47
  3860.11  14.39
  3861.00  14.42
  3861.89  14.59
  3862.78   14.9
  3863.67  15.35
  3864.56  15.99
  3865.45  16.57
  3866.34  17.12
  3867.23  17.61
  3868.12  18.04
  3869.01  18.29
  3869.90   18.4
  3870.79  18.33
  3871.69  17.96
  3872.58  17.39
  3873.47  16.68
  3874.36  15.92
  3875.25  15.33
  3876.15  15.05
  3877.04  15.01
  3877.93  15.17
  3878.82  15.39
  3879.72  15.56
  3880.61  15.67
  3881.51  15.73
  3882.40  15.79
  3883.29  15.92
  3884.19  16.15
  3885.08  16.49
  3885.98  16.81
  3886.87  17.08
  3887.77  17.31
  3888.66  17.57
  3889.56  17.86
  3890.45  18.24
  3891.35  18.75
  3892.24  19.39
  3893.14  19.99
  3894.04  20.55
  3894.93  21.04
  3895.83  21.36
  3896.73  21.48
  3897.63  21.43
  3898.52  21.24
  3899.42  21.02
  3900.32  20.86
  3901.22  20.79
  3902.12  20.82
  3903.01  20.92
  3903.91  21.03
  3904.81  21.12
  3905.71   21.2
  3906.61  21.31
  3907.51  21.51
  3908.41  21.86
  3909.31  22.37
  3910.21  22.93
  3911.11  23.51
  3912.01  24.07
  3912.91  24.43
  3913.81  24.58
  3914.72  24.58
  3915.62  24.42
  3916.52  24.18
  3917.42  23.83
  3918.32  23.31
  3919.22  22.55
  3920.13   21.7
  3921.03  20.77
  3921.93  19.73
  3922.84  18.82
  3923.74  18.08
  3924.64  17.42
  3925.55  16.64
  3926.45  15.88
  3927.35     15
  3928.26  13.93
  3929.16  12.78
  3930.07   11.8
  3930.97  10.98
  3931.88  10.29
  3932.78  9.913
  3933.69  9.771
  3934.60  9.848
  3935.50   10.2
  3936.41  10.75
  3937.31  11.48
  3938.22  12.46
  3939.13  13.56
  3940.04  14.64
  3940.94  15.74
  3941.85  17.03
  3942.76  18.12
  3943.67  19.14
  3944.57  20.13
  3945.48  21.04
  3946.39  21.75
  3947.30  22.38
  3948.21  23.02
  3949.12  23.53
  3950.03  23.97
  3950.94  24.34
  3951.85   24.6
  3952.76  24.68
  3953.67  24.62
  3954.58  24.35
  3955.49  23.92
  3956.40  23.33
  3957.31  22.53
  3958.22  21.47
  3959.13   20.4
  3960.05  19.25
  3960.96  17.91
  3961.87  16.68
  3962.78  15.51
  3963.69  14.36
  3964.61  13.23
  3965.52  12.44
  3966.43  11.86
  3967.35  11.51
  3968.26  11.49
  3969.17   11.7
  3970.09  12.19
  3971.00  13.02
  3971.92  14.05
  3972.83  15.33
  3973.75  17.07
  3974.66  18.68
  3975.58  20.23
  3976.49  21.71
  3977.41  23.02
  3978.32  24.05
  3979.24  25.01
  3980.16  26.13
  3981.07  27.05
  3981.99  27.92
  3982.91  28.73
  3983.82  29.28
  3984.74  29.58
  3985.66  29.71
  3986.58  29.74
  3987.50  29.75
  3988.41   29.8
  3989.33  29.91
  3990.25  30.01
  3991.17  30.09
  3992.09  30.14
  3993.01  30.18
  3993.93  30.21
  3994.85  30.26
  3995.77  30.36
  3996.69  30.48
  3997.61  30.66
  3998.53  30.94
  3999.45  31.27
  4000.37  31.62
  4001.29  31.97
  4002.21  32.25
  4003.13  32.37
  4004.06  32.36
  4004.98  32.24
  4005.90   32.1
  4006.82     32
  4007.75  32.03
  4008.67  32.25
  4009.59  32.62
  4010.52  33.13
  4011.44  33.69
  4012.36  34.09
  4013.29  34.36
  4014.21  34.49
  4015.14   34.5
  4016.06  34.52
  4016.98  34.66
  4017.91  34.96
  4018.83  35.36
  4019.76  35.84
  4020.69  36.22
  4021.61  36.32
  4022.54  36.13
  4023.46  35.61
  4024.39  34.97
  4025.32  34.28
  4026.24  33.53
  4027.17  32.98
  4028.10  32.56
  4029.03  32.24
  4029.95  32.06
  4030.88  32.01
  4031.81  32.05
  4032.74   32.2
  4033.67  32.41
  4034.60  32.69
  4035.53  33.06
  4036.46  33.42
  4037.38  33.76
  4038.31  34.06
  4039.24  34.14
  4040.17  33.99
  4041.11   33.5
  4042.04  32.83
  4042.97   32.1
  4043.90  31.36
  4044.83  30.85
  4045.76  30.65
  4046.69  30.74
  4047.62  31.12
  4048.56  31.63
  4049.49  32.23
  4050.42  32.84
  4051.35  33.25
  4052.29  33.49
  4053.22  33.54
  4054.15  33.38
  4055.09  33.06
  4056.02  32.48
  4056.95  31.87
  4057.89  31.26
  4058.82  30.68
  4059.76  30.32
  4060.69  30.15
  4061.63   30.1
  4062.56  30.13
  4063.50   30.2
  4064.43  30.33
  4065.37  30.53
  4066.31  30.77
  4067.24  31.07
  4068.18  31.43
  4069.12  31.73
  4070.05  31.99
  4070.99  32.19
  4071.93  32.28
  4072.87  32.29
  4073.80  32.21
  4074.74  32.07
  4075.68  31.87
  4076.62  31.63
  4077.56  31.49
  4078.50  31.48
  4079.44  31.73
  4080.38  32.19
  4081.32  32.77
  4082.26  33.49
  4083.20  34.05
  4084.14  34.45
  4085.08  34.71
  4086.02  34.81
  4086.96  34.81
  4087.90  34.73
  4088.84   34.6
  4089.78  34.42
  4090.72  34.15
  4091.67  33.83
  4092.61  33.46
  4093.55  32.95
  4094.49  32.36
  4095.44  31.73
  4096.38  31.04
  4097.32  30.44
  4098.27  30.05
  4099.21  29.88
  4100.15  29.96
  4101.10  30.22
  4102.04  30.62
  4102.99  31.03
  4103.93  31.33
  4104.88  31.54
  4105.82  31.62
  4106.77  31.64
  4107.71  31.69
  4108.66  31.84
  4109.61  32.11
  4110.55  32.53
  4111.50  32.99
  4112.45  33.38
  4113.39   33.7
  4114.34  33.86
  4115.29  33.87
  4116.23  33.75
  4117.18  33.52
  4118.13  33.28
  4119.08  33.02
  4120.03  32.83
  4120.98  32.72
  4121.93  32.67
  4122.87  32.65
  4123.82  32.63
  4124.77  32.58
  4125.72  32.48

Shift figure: 1.99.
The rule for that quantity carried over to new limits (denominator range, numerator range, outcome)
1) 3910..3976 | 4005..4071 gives 1.91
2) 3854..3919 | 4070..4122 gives 1.94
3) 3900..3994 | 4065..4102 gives 1.71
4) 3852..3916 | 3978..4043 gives 1.87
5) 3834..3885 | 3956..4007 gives 1.69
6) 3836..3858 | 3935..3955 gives 1.38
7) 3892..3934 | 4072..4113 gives 1.79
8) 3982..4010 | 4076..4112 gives 1.10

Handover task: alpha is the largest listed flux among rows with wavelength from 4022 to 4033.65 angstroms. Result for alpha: 36.13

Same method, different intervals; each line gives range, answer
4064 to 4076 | 32.29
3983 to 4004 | 32.37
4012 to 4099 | 36.32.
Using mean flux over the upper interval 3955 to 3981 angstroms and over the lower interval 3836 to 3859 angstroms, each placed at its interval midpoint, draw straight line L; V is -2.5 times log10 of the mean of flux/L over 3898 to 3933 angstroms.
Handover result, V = -0.21 mag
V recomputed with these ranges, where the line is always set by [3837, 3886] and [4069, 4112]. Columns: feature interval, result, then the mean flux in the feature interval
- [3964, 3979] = 0.436 mag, 15.8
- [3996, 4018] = -0.239 mag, 32.7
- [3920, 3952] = 0.259 mag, 16.6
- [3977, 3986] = -0.114 mag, 27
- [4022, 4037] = -0.194 mag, 33.3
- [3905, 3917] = -0.203 mag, 23.1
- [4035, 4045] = -0.157 mag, 33.1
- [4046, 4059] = -0.096 mag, 32.3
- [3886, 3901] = -0.102 mag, 19.6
